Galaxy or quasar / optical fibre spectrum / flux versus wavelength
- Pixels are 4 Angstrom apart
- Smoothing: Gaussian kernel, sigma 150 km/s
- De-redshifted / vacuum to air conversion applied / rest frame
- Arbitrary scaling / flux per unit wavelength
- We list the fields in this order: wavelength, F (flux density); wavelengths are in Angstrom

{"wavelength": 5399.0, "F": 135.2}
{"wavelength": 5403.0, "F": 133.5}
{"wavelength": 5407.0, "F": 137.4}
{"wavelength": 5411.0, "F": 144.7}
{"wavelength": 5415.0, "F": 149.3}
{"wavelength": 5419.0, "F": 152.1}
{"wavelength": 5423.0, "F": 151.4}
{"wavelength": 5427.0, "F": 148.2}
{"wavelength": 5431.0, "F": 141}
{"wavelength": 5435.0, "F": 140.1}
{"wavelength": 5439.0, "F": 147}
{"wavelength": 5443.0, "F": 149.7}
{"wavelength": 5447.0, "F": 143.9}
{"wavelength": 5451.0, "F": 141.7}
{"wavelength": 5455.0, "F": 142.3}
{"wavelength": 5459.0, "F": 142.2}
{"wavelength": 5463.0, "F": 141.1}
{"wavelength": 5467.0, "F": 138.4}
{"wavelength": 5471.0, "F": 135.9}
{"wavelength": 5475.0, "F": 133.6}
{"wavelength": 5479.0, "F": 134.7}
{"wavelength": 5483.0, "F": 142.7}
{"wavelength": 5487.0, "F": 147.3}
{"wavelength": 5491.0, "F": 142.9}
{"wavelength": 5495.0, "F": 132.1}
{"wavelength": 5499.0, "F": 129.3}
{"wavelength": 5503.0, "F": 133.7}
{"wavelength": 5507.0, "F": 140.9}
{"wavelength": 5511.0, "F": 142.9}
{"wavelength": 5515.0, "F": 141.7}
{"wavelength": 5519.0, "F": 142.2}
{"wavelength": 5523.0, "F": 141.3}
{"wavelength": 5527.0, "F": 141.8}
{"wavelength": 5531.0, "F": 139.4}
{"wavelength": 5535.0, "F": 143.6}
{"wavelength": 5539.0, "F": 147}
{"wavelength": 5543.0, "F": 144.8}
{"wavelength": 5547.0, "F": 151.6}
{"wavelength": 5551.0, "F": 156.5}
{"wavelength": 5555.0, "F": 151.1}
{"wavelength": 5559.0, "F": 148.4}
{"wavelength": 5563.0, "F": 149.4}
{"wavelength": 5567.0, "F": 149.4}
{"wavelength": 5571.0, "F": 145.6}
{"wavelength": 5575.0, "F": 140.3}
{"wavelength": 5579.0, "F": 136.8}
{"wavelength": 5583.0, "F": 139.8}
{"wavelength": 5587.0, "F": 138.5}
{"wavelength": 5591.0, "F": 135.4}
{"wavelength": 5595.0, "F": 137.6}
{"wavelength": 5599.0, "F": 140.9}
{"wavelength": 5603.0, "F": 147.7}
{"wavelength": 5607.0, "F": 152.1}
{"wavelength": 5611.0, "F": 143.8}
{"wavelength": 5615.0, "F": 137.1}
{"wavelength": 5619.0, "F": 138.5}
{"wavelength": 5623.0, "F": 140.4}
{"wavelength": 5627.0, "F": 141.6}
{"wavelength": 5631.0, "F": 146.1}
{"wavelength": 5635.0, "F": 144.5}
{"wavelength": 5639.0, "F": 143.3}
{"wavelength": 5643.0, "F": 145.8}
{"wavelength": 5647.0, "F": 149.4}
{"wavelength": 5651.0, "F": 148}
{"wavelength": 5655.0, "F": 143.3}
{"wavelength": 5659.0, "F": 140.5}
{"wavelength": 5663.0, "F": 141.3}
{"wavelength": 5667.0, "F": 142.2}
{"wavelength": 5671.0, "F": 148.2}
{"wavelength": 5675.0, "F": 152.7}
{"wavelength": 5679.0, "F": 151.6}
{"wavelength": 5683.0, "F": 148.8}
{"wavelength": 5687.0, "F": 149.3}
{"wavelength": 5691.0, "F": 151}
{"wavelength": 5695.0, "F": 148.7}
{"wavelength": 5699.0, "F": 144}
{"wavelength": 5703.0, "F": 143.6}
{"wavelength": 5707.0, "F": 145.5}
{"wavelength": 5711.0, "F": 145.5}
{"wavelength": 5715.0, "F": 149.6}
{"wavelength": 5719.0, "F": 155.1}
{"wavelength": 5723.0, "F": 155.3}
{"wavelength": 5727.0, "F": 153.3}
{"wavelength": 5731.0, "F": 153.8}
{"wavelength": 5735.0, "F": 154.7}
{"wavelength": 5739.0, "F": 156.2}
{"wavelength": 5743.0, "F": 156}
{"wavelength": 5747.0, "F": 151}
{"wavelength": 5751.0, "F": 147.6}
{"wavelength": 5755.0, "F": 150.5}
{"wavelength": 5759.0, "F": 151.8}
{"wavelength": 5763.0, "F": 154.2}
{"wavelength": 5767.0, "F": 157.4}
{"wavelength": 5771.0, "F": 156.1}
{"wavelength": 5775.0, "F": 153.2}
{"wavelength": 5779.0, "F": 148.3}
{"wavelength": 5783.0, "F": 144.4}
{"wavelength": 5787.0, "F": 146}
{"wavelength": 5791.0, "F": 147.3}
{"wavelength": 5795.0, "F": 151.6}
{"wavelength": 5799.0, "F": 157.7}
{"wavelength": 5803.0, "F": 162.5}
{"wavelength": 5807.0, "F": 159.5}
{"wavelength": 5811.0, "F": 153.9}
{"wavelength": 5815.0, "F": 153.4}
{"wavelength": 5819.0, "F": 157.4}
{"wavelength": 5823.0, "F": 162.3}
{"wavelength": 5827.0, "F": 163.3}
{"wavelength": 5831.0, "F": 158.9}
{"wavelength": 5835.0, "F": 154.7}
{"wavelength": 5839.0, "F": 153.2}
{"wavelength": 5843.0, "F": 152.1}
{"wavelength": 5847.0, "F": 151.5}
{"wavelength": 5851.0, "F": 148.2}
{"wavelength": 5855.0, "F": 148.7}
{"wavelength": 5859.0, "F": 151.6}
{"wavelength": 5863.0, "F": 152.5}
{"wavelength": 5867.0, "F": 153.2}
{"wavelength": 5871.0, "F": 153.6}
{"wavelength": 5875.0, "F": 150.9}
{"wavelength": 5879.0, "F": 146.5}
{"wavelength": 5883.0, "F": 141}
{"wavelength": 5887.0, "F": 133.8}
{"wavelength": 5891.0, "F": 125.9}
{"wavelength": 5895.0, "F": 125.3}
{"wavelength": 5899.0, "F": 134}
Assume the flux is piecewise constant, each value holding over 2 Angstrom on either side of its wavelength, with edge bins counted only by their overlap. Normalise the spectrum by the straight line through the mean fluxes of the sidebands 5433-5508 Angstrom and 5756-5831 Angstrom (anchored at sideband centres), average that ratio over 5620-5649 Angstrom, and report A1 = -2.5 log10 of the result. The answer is 0.02 mag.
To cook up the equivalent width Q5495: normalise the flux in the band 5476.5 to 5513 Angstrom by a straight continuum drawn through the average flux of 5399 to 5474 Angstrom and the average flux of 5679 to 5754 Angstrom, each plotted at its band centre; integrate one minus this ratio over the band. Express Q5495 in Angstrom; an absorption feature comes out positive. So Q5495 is 1.5 Angstrom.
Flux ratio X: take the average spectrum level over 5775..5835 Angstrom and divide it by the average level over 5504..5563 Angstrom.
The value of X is 1.07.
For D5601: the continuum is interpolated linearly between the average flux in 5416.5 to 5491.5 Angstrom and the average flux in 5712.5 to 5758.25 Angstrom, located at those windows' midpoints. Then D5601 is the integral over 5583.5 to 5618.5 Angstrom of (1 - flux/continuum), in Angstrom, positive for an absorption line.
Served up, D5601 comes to 1.6 Angstrom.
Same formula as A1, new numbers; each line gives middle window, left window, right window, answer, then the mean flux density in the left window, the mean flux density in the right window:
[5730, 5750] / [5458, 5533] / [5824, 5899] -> -0.07 mag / 139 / 148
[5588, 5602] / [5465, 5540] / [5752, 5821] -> 0.04 mag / 139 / 153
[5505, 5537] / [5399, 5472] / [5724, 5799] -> 0.03 mag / 143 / 152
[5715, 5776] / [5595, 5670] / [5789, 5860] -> -0.02 mag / 144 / 155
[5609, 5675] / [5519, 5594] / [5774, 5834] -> 0.03 mag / 144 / 155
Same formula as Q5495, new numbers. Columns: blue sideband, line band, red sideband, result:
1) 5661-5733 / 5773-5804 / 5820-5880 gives 0.14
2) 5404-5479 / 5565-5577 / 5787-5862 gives 0.15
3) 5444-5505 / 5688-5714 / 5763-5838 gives 0.58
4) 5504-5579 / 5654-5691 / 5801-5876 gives 0.65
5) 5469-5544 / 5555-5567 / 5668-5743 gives -0.56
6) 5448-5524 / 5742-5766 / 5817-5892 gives -0.69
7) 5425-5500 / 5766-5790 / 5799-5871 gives 0.39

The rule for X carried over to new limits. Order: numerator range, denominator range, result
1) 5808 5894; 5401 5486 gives 1.06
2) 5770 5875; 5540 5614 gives 1.06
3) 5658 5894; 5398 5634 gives 1.06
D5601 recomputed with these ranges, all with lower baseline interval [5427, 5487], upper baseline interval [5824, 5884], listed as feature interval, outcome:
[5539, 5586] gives -0.7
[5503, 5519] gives 0.2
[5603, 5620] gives 0.2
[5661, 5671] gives 0.3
